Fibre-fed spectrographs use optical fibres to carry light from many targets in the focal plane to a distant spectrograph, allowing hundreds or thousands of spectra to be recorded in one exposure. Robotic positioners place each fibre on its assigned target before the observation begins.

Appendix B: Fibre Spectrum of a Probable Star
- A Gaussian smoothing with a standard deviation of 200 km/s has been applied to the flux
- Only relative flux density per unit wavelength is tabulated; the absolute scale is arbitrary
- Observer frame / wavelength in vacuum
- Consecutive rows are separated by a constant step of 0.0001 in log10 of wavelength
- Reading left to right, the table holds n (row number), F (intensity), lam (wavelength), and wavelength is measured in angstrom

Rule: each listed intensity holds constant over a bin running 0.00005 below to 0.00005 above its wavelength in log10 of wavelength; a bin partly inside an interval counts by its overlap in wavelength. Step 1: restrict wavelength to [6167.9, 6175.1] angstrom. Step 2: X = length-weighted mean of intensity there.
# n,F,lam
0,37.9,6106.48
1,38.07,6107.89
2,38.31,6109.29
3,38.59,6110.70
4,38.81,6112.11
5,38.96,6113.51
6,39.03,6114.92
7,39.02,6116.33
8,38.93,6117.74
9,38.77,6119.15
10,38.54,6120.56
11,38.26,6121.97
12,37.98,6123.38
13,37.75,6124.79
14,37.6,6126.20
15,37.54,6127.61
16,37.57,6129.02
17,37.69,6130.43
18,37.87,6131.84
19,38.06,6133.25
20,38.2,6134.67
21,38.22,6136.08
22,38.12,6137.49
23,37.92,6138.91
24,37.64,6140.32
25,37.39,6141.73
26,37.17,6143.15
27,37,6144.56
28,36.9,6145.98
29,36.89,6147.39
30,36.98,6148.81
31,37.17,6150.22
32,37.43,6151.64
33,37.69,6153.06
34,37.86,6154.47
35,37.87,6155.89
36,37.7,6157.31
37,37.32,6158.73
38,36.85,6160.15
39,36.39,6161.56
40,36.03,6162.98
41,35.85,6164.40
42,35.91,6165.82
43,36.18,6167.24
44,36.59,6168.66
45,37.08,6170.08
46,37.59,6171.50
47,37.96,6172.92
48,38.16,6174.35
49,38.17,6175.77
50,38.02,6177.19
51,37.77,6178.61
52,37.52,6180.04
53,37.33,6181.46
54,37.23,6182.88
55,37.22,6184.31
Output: 37.5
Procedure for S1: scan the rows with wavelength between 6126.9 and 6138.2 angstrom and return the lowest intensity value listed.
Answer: 37.54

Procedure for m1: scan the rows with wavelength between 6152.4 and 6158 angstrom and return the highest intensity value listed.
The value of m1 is 37.87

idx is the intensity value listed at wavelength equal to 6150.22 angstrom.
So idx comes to 37.17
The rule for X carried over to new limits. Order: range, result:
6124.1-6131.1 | 37.6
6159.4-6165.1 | 36.3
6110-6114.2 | 38.8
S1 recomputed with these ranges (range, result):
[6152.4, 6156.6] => 37.69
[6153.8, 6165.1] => 35.85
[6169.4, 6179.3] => 37.08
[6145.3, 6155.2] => 36.89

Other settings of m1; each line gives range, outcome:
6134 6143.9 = 38.22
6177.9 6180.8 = 37.77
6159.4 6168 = 36.85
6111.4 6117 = 39.03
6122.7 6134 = 38.06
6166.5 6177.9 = 38.17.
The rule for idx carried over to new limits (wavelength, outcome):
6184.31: 37.22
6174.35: 38.16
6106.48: 37.9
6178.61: 37.77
